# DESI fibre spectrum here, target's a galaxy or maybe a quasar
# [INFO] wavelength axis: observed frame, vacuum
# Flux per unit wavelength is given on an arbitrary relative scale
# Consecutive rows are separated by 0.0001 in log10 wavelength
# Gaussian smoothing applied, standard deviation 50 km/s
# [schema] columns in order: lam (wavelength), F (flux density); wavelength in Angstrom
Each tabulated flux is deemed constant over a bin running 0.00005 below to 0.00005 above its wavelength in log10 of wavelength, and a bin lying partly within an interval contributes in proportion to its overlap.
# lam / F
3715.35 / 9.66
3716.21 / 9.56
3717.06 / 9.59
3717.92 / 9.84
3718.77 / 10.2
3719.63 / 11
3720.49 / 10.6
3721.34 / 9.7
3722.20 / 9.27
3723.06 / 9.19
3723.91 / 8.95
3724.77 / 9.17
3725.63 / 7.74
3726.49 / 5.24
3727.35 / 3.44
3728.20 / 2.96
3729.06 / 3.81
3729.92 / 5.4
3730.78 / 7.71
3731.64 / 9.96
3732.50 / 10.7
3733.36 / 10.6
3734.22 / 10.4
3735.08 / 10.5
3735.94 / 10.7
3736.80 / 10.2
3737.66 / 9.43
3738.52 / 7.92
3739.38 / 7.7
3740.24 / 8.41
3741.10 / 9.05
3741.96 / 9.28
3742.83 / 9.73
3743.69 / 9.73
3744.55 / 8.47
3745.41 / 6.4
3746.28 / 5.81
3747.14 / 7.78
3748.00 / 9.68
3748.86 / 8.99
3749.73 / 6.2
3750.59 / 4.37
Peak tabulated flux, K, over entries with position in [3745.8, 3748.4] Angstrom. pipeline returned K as 9.68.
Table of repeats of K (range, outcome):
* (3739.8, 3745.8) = 9.73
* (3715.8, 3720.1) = 11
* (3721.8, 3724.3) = 9.27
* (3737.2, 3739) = 9.43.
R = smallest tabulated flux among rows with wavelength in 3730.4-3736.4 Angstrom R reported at 7.71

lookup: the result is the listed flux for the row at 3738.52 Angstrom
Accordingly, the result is 7.92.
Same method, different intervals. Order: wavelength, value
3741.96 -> 9.28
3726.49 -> 5.24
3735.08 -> 10.5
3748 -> 9.68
